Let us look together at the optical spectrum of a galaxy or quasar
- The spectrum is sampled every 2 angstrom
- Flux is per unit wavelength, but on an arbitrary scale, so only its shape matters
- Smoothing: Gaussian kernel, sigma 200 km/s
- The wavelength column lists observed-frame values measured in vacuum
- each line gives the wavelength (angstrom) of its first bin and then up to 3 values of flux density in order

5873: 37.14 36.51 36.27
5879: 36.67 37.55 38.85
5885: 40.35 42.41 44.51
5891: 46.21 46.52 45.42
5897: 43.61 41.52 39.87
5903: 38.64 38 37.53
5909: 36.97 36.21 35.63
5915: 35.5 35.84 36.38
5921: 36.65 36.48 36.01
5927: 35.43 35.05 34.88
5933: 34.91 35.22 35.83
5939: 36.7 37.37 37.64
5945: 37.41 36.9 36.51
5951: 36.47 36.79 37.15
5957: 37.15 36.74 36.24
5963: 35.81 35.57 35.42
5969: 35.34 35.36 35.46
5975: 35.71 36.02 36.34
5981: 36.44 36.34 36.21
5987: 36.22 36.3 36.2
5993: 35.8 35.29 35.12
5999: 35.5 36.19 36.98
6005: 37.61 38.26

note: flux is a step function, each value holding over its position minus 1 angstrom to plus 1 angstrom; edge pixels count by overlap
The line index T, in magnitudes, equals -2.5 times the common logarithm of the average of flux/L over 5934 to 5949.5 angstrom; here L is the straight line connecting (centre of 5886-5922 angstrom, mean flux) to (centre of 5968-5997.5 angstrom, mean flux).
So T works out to 0.036 mag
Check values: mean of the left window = 39.9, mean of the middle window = 36.7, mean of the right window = 35.9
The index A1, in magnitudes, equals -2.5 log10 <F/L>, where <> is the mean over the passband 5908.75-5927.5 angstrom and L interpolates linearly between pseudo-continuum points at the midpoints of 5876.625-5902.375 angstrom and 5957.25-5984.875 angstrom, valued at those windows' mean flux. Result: 0.10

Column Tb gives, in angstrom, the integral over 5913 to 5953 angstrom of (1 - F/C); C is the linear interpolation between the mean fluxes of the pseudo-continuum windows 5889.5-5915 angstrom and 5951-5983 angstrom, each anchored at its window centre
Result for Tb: 2.3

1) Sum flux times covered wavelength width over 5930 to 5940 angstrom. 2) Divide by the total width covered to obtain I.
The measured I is 35.5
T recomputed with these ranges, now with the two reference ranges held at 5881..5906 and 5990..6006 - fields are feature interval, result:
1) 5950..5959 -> 0.05 mag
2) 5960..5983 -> 0.05 mag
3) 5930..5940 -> 0.12 mag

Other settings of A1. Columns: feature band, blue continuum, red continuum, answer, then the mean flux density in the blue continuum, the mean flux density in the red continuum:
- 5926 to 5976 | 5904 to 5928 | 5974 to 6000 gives 0.00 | 36.4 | 36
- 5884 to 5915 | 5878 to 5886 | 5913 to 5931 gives -0.10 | 38.4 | 35.8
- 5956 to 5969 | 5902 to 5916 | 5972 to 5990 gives 0.01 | 36.9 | 36.1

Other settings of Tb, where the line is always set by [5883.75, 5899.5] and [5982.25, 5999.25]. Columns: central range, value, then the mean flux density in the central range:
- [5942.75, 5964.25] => 1.2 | 36.8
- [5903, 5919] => 2.1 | 36.6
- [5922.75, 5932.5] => 1.3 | 35.5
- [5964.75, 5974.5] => 0.6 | 35.4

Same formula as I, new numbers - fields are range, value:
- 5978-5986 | 36.3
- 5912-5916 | 35.6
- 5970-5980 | 35.8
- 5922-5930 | 35.7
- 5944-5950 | 36.9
